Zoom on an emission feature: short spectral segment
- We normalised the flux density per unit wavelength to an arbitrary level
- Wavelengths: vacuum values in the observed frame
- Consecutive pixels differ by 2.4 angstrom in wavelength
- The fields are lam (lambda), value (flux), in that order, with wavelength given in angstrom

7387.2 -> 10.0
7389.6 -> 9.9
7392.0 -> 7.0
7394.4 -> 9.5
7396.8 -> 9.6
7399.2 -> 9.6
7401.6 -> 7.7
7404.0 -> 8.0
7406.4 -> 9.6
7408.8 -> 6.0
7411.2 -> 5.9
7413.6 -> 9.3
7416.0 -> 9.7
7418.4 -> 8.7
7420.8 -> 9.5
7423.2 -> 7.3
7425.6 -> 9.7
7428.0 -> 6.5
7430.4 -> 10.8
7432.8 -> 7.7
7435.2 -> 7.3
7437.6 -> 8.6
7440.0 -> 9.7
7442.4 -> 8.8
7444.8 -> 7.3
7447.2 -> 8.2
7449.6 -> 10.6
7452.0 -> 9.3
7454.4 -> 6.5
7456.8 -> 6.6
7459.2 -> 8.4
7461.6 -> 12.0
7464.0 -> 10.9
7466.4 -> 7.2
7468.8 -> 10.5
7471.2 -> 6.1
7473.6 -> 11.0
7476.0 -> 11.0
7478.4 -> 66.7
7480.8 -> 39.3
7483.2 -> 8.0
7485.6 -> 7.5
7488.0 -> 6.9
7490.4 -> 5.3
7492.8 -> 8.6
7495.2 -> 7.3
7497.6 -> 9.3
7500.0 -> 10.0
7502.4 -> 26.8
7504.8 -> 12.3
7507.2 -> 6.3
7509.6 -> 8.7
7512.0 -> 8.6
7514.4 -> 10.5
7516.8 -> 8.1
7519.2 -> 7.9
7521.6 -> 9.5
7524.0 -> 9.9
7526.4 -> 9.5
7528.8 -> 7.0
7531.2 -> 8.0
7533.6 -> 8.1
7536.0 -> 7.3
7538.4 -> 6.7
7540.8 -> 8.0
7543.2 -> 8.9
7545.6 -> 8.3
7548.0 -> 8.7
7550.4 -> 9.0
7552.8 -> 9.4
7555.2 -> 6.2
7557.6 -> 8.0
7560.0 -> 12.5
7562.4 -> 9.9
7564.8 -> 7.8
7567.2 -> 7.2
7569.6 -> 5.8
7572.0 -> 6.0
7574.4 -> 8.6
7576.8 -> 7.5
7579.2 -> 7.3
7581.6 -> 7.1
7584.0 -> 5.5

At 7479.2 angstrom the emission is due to H-alpha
